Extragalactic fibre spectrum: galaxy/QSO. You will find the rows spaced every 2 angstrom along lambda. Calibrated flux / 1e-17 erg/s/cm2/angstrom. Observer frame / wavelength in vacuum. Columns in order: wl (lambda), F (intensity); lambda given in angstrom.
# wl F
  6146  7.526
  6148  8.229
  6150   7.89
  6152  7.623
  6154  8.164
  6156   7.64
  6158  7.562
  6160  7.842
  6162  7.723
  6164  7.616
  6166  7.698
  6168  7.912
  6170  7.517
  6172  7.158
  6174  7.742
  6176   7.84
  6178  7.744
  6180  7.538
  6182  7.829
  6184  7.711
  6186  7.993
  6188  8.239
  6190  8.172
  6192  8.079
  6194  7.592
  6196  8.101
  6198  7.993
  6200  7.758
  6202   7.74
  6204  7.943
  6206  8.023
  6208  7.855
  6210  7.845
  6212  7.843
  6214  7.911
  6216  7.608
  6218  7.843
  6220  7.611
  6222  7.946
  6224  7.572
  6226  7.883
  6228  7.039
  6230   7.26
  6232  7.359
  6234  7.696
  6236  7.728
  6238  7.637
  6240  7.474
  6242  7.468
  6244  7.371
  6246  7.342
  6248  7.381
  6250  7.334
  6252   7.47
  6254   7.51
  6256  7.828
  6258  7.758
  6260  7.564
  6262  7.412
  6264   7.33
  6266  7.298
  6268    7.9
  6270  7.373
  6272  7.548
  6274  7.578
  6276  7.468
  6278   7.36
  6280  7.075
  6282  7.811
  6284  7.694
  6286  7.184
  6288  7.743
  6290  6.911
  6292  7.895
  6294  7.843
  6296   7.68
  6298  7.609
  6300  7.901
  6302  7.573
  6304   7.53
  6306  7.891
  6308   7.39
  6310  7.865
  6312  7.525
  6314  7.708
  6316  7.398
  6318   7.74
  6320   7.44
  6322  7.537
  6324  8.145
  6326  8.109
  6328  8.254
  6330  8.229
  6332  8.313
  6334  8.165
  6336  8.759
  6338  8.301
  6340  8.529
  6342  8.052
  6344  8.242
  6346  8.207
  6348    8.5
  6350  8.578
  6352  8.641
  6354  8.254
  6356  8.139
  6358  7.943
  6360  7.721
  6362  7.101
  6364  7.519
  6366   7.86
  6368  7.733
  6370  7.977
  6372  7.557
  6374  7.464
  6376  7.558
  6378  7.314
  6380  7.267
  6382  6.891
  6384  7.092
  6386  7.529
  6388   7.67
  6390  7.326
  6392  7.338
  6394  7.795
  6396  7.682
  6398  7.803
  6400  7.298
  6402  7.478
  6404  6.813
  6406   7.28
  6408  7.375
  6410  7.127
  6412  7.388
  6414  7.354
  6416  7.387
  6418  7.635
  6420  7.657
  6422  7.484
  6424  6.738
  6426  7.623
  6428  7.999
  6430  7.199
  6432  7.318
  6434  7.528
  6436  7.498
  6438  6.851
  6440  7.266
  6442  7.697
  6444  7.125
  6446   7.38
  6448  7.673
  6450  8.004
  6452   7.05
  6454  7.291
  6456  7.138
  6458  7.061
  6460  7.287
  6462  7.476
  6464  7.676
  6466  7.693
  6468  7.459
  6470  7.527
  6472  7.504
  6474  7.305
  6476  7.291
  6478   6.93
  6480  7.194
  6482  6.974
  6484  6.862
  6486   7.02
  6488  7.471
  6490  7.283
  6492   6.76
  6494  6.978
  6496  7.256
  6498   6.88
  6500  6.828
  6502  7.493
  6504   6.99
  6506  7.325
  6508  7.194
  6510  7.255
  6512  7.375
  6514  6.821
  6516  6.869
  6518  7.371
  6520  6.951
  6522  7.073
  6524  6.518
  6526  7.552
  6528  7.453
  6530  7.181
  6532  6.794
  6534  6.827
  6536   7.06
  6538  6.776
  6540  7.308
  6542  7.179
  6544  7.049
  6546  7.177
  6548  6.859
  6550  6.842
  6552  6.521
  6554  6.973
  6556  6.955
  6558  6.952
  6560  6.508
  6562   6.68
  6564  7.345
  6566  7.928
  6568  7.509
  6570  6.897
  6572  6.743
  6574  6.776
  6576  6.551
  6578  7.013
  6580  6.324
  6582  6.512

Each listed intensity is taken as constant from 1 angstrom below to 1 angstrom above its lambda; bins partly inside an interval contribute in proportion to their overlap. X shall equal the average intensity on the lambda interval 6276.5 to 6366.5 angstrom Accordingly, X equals 7.86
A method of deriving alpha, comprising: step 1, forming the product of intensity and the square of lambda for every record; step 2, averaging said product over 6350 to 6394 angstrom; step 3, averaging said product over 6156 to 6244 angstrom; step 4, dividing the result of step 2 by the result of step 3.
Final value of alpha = 1.0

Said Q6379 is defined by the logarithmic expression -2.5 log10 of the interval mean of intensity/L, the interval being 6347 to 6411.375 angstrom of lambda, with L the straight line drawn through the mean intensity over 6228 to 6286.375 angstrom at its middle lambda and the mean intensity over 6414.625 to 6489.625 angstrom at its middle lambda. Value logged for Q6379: -0.03 mag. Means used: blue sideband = 7.49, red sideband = 7.36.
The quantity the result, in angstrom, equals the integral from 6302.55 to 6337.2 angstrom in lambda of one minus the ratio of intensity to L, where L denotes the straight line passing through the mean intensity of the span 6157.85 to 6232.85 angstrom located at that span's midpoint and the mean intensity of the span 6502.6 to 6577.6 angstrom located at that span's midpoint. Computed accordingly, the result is -1.8 angstrom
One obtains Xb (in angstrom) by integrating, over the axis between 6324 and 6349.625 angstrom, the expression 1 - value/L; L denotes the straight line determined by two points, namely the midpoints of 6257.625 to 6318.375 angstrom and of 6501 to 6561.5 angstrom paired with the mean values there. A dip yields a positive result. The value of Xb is -2.9 angstrom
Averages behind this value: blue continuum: 7.56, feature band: 8.31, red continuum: 7.04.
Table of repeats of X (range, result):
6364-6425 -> 7.43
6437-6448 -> 7.3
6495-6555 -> 7.06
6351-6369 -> 7.88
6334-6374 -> 8.07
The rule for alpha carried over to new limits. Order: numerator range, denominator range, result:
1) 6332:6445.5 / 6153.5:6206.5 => 1.05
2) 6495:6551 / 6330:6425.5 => 0.96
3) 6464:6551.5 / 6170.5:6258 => 1.02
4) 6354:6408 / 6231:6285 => 1.04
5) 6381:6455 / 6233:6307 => 1.03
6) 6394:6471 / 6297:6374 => 0.96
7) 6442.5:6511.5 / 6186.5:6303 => 1.02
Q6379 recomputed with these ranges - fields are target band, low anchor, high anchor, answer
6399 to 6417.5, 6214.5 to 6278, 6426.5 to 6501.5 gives 0.01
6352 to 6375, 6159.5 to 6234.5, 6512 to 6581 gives -0.06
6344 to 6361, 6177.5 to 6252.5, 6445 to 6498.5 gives -0.11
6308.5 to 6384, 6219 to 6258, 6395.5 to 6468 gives -0.06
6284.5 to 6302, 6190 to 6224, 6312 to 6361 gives 0.06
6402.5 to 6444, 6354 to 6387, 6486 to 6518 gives 0.00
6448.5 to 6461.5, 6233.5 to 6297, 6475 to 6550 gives -0.02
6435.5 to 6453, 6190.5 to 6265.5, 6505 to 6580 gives -0.03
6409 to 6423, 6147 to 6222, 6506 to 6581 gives -0.02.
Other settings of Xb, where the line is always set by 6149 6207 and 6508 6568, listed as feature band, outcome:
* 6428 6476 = -1.14 angstrom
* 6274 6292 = 0.34 angstrom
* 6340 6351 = -1.30 angstrom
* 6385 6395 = -0.23 angstrom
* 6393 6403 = -0.36 angstrom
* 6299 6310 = -0.20 angstrom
